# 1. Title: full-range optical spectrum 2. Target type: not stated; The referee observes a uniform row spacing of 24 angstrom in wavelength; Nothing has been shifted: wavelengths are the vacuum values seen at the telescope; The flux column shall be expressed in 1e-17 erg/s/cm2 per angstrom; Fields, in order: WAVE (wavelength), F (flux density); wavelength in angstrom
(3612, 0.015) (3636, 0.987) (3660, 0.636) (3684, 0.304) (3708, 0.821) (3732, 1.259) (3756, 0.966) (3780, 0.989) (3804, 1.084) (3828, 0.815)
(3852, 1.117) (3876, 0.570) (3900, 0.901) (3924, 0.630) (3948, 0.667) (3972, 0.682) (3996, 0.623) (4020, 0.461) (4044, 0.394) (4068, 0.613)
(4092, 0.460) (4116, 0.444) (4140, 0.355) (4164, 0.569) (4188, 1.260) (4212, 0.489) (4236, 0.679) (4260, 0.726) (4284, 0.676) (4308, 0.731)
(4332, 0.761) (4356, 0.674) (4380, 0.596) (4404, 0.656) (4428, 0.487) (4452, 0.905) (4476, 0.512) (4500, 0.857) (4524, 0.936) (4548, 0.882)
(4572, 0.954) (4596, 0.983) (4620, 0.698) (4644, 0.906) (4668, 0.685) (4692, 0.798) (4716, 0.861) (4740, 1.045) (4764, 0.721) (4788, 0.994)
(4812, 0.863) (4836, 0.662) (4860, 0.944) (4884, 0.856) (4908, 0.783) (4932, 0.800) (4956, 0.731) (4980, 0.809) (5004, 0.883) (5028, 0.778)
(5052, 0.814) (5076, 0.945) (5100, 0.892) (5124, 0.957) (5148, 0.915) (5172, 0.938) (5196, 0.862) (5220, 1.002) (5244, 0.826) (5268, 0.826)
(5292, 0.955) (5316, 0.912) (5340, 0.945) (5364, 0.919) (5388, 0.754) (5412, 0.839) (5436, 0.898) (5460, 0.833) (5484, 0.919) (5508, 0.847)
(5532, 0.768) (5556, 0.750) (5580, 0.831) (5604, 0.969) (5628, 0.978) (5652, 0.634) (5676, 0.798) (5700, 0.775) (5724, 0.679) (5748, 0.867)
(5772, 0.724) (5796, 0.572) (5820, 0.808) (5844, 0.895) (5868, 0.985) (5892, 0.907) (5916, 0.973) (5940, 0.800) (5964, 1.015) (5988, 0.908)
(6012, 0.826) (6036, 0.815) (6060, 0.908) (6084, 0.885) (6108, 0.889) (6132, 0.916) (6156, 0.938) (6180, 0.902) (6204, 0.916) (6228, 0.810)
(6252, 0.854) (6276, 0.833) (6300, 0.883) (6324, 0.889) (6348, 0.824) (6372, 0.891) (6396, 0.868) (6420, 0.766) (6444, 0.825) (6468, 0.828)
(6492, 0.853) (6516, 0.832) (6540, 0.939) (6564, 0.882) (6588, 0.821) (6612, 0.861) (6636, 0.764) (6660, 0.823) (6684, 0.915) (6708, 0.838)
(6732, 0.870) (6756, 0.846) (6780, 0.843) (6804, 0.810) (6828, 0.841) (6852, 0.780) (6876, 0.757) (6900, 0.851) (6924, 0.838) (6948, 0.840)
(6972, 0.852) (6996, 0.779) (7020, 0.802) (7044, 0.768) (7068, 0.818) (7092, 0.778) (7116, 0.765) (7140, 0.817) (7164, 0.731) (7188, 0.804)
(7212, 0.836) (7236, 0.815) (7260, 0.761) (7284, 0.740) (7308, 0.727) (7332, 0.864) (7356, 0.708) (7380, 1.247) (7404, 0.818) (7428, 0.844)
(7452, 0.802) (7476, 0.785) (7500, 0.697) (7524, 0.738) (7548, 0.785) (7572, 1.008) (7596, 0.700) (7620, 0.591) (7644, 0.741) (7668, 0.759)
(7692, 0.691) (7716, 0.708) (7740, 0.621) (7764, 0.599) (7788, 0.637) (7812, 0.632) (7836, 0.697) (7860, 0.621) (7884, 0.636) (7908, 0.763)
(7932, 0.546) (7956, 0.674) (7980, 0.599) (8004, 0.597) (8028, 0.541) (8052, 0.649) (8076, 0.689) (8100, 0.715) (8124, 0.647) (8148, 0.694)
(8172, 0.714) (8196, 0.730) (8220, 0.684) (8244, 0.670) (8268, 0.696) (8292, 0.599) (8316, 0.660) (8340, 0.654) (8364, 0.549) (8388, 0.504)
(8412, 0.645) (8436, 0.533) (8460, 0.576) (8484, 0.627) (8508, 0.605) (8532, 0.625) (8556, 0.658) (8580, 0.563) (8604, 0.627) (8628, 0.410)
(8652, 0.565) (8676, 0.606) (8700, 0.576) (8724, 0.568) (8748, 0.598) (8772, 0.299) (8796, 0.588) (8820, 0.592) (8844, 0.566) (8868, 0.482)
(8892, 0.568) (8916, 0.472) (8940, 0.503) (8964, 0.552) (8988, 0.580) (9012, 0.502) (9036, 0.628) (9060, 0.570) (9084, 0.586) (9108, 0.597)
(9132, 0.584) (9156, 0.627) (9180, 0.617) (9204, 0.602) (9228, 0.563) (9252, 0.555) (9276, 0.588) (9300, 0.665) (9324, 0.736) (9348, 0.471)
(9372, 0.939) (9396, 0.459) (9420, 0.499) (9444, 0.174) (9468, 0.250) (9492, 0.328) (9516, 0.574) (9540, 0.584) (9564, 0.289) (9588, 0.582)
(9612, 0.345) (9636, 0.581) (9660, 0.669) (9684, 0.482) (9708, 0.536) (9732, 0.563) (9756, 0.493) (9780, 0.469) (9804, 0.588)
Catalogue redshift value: 0.13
